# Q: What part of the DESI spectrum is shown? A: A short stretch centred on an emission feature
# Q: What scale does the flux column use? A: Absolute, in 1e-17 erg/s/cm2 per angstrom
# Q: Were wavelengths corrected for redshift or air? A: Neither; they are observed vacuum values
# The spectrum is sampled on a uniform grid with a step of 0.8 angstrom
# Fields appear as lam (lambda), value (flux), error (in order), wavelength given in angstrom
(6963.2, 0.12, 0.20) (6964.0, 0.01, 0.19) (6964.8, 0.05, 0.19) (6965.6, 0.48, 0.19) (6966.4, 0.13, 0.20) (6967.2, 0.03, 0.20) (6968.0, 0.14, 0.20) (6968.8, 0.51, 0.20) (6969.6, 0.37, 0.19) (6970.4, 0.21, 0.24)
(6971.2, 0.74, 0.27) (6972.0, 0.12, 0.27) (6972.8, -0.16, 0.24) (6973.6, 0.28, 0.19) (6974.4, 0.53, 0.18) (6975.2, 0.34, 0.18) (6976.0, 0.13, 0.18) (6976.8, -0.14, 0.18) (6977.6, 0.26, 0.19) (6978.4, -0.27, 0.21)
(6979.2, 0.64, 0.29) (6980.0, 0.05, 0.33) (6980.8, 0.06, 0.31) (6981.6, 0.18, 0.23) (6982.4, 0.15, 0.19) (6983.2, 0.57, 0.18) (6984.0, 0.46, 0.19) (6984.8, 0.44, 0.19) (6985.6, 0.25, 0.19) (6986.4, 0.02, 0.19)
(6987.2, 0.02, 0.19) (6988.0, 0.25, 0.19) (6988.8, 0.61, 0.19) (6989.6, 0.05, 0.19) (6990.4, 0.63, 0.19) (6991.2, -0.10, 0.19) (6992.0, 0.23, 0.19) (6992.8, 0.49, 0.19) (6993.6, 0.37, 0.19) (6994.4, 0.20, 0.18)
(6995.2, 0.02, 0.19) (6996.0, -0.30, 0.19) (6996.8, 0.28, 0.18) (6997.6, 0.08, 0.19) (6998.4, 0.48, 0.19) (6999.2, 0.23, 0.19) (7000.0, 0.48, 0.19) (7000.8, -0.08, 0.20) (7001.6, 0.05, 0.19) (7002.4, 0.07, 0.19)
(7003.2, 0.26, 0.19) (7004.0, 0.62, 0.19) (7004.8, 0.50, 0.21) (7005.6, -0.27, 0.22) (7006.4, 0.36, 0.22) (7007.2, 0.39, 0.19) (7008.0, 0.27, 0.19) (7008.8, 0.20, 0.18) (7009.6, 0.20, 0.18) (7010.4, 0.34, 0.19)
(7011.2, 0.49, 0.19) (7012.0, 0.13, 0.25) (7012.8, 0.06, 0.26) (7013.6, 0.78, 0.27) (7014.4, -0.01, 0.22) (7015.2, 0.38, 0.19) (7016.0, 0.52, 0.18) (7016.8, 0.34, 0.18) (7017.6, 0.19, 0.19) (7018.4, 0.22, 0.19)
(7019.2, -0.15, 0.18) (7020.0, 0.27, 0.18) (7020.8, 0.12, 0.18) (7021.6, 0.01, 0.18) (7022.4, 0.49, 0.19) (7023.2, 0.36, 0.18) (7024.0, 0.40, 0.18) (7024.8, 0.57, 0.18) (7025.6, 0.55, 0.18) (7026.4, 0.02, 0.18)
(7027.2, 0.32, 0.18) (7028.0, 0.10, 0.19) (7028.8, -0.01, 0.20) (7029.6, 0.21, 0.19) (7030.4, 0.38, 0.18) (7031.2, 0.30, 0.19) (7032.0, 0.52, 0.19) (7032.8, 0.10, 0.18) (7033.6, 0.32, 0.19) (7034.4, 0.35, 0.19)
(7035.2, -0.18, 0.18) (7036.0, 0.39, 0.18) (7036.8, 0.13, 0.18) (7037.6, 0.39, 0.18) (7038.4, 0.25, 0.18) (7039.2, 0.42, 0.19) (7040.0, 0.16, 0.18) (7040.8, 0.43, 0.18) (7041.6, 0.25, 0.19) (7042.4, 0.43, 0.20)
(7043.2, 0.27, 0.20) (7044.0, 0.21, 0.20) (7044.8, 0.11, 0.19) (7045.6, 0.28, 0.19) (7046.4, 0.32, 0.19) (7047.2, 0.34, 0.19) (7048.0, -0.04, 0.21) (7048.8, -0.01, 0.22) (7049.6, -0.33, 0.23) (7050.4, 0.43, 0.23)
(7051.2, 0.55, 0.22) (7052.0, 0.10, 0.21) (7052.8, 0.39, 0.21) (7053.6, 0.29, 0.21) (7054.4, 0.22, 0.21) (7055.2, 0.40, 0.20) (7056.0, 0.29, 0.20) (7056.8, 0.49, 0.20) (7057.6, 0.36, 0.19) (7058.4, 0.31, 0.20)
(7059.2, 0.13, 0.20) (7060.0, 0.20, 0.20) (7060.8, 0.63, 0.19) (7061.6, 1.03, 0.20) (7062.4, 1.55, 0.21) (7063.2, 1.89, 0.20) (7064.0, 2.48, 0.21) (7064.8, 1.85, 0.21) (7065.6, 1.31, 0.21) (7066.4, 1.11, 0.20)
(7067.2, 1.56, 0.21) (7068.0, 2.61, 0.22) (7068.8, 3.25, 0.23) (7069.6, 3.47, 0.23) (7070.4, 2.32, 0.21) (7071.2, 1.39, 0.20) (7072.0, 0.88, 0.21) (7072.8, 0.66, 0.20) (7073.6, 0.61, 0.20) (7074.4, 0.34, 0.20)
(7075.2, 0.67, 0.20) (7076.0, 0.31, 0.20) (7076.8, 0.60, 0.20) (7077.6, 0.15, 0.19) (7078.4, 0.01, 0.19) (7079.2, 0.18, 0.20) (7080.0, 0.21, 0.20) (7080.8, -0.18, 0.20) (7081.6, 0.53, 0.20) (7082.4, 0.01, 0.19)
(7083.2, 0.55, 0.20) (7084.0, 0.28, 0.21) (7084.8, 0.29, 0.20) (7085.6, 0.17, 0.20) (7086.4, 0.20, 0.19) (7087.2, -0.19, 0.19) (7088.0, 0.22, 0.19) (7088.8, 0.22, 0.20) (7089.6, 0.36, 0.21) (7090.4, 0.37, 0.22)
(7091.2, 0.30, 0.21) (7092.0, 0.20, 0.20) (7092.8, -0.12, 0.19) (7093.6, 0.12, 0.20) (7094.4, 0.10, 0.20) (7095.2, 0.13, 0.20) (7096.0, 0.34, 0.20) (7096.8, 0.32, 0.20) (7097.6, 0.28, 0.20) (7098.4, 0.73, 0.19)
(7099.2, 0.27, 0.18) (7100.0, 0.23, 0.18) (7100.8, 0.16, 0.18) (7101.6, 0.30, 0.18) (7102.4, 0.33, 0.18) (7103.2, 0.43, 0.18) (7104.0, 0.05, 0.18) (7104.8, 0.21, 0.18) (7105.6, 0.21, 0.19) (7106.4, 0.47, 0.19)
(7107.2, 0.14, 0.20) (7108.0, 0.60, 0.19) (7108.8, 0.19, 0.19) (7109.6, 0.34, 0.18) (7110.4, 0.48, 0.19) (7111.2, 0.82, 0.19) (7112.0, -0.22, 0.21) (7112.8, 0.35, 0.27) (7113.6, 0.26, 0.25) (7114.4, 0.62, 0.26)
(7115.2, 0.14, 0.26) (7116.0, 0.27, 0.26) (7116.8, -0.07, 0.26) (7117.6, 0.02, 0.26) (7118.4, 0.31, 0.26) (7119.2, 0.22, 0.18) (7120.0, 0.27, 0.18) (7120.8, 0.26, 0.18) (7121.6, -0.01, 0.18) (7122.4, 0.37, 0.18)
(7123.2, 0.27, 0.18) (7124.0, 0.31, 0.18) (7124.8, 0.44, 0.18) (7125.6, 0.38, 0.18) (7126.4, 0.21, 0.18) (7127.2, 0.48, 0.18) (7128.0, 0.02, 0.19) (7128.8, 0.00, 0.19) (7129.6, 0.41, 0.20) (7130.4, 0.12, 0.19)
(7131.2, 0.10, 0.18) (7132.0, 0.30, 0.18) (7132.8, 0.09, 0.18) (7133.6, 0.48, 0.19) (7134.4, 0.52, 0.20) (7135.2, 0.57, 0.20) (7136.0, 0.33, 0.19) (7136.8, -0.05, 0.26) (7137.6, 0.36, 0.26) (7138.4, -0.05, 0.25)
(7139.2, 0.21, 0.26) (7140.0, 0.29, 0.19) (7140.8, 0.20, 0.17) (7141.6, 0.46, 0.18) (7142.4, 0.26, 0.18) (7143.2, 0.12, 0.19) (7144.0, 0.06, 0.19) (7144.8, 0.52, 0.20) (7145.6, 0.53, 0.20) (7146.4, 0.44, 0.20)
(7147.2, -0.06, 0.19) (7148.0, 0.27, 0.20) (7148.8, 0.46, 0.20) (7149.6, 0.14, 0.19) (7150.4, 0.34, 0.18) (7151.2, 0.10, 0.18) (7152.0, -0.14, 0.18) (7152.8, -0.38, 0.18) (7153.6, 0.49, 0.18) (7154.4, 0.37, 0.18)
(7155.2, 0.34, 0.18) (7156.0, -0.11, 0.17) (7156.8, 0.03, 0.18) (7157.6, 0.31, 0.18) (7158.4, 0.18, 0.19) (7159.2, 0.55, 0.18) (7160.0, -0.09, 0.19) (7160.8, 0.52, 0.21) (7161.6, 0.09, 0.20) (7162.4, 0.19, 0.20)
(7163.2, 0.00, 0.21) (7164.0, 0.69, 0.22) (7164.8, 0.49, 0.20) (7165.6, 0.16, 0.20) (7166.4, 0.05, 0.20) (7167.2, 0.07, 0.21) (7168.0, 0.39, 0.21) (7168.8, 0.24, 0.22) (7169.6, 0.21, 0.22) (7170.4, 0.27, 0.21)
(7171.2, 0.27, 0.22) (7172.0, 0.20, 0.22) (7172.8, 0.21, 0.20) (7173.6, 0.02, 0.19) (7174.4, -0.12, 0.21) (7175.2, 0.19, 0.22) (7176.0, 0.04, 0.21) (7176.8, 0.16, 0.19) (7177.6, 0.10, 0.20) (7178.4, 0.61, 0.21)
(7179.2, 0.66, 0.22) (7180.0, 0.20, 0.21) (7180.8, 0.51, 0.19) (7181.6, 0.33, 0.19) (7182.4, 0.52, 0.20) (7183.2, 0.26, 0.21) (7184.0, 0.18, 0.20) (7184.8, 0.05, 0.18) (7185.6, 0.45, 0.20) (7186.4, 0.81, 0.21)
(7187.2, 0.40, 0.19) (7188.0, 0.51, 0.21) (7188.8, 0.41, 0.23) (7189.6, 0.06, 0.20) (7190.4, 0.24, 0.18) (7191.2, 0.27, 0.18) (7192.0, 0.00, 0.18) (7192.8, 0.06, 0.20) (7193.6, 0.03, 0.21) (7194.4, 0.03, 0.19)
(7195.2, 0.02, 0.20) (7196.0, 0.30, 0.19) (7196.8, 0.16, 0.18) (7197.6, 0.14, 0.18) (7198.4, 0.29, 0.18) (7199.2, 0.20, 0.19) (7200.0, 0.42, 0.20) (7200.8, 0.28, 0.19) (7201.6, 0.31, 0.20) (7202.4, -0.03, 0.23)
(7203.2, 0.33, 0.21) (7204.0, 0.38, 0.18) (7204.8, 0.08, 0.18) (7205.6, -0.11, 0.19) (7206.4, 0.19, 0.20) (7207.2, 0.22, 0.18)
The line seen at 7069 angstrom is [O II] 3727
